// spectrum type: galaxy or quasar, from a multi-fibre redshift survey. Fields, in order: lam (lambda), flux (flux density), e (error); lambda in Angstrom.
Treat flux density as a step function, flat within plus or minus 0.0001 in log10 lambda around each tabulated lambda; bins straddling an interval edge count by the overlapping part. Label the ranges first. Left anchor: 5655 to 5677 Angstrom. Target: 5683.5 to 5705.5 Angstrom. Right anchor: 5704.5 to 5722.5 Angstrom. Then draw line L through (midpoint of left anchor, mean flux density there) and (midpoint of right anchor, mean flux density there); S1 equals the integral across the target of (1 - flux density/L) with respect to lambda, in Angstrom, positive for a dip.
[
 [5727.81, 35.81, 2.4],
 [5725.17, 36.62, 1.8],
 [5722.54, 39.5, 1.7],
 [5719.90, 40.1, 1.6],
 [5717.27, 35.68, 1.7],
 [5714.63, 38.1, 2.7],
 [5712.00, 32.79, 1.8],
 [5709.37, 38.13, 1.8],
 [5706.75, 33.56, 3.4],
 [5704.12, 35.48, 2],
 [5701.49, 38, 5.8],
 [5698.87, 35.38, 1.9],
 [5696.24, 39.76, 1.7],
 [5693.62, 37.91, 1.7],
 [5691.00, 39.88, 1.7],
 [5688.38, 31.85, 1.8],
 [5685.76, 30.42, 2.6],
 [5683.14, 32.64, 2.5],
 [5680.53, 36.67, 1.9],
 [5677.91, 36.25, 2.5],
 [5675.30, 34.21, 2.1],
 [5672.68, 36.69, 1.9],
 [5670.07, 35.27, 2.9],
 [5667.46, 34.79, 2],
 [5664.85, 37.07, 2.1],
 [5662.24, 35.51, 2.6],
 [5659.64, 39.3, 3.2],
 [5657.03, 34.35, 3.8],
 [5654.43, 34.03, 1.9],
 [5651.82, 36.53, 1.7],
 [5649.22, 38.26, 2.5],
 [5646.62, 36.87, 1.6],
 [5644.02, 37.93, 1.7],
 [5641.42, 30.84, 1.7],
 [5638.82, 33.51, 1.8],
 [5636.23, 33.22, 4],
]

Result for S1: 0.2 Angstrom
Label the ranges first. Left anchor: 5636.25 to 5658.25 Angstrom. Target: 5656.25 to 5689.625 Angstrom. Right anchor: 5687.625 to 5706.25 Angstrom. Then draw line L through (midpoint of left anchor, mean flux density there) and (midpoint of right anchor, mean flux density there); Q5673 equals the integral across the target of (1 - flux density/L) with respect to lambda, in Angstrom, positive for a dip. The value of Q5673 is 1.0 Angstrom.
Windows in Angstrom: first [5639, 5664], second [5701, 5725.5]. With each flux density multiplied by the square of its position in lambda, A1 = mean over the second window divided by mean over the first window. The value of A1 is 1.0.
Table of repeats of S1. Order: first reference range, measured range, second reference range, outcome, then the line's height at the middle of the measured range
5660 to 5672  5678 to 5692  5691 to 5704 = 1.0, 37.1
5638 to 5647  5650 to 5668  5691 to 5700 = -0.2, 35.7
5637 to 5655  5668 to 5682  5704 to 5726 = 0.1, 36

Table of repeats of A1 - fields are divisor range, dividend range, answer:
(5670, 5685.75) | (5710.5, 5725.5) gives 1.08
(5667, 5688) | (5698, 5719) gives 1.06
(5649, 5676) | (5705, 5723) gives 1.04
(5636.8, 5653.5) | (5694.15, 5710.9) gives 1.06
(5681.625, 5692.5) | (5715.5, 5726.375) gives 1.14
